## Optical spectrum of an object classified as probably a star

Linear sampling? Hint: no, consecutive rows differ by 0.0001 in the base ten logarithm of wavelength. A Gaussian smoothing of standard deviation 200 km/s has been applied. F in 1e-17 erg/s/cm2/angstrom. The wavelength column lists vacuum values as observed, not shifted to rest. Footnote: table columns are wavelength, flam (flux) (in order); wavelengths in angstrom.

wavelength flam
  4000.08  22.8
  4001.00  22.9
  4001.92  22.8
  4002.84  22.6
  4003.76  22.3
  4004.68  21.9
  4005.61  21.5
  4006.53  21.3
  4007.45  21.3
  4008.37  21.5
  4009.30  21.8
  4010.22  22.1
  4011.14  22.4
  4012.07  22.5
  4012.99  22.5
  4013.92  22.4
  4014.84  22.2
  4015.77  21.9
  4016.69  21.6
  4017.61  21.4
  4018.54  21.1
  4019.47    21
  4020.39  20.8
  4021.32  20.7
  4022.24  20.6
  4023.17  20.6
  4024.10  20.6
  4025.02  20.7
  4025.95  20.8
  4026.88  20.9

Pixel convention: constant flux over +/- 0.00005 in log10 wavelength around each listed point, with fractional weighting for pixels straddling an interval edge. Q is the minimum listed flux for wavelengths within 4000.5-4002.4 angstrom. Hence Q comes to 22.8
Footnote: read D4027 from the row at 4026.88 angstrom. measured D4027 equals 20.9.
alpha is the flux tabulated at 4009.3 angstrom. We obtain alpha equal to 21.8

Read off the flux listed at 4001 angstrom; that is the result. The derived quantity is 22.9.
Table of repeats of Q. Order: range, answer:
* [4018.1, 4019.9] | 21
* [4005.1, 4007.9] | 21.3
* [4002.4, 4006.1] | 21.5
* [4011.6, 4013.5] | 22.5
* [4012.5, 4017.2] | 21.6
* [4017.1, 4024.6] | 20.6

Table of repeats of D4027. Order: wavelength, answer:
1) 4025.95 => 20.8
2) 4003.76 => 22.3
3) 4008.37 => 21.5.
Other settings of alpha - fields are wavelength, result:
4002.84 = 22.6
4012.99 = 22.5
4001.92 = 22.8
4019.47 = 21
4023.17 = 20.6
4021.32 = 20.7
